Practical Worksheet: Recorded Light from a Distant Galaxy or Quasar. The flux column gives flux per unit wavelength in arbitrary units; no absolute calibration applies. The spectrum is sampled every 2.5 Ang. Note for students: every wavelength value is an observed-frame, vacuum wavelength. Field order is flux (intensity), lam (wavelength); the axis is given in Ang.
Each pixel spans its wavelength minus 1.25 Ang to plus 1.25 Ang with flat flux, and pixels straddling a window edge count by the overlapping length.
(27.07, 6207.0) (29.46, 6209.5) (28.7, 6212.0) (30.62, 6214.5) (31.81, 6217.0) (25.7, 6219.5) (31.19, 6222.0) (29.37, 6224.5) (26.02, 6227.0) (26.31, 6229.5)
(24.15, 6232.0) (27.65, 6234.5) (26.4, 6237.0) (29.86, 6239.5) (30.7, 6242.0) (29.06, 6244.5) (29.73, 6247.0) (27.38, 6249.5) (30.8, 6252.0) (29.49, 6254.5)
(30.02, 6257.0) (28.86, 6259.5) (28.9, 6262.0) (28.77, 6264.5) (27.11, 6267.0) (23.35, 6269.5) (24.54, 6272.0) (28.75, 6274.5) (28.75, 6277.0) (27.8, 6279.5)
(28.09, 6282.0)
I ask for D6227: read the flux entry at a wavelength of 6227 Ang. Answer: 26.02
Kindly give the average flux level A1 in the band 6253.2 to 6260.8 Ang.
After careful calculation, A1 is 29.5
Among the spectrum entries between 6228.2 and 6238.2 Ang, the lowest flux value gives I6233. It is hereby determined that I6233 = 24.15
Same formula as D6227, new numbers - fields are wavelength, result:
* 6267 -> 27.11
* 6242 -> 30.7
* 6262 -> 28.9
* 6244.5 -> 29.06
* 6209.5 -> 29.46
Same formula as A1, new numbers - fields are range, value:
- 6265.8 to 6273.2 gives 25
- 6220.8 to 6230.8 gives 28.2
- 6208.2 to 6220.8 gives 29.3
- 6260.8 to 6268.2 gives 28.3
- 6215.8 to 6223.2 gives 29.5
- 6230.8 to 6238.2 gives 26.1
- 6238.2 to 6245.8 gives 29.8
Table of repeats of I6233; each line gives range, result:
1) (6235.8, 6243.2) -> 26.4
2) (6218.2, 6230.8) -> 25.7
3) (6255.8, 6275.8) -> 23.35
